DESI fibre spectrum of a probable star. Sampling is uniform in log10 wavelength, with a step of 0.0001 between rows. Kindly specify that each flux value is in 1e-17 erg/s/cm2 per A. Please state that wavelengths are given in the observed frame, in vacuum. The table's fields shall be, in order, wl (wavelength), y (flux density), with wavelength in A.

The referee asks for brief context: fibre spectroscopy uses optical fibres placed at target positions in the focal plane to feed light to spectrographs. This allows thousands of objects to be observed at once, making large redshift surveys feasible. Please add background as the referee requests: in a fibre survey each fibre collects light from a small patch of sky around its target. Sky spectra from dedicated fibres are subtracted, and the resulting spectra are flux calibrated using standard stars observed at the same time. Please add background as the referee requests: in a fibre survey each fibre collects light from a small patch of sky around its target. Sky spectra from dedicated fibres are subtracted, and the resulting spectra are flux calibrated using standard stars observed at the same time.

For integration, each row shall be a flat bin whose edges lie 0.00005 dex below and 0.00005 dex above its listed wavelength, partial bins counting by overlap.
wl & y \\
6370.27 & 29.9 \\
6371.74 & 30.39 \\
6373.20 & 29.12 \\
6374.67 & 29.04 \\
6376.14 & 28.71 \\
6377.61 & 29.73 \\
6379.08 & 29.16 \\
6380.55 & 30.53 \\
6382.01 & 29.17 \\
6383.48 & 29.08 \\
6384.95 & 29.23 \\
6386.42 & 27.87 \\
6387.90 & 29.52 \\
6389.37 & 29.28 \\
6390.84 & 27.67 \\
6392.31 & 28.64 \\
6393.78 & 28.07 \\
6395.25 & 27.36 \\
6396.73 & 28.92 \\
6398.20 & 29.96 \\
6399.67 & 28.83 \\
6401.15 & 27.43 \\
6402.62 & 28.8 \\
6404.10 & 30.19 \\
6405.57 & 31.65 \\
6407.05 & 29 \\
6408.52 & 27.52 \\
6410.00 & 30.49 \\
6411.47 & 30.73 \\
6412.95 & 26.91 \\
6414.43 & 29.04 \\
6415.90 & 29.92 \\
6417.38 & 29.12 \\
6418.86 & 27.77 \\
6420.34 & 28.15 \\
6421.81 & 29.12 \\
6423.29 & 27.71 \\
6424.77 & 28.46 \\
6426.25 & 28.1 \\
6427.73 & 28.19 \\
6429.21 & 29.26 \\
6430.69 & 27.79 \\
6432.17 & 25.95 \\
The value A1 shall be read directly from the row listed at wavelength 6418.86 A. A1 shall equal 27.77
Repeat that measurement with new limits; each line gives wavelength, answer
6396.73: 28.92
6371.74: 30.39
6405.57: 31.65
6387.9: 29.52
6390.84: 27.67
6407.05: 29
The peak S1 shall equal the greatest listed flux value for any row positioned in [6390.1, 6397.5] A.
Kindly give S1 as 28.92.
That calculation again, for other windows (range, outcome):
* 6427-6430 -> 29.26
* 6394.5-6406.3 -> 31.65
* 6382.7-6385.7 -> 29.23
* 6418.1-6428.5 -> 29.12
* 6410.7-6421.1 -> 30.73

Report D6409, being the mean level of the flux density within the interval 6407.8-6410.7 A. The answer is 29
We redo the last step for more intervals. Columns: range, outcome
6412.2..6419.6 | 28.5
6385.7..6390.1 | 28.8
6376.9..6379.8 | 29.4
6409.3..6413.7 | 29.4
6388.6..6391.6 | 28.5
